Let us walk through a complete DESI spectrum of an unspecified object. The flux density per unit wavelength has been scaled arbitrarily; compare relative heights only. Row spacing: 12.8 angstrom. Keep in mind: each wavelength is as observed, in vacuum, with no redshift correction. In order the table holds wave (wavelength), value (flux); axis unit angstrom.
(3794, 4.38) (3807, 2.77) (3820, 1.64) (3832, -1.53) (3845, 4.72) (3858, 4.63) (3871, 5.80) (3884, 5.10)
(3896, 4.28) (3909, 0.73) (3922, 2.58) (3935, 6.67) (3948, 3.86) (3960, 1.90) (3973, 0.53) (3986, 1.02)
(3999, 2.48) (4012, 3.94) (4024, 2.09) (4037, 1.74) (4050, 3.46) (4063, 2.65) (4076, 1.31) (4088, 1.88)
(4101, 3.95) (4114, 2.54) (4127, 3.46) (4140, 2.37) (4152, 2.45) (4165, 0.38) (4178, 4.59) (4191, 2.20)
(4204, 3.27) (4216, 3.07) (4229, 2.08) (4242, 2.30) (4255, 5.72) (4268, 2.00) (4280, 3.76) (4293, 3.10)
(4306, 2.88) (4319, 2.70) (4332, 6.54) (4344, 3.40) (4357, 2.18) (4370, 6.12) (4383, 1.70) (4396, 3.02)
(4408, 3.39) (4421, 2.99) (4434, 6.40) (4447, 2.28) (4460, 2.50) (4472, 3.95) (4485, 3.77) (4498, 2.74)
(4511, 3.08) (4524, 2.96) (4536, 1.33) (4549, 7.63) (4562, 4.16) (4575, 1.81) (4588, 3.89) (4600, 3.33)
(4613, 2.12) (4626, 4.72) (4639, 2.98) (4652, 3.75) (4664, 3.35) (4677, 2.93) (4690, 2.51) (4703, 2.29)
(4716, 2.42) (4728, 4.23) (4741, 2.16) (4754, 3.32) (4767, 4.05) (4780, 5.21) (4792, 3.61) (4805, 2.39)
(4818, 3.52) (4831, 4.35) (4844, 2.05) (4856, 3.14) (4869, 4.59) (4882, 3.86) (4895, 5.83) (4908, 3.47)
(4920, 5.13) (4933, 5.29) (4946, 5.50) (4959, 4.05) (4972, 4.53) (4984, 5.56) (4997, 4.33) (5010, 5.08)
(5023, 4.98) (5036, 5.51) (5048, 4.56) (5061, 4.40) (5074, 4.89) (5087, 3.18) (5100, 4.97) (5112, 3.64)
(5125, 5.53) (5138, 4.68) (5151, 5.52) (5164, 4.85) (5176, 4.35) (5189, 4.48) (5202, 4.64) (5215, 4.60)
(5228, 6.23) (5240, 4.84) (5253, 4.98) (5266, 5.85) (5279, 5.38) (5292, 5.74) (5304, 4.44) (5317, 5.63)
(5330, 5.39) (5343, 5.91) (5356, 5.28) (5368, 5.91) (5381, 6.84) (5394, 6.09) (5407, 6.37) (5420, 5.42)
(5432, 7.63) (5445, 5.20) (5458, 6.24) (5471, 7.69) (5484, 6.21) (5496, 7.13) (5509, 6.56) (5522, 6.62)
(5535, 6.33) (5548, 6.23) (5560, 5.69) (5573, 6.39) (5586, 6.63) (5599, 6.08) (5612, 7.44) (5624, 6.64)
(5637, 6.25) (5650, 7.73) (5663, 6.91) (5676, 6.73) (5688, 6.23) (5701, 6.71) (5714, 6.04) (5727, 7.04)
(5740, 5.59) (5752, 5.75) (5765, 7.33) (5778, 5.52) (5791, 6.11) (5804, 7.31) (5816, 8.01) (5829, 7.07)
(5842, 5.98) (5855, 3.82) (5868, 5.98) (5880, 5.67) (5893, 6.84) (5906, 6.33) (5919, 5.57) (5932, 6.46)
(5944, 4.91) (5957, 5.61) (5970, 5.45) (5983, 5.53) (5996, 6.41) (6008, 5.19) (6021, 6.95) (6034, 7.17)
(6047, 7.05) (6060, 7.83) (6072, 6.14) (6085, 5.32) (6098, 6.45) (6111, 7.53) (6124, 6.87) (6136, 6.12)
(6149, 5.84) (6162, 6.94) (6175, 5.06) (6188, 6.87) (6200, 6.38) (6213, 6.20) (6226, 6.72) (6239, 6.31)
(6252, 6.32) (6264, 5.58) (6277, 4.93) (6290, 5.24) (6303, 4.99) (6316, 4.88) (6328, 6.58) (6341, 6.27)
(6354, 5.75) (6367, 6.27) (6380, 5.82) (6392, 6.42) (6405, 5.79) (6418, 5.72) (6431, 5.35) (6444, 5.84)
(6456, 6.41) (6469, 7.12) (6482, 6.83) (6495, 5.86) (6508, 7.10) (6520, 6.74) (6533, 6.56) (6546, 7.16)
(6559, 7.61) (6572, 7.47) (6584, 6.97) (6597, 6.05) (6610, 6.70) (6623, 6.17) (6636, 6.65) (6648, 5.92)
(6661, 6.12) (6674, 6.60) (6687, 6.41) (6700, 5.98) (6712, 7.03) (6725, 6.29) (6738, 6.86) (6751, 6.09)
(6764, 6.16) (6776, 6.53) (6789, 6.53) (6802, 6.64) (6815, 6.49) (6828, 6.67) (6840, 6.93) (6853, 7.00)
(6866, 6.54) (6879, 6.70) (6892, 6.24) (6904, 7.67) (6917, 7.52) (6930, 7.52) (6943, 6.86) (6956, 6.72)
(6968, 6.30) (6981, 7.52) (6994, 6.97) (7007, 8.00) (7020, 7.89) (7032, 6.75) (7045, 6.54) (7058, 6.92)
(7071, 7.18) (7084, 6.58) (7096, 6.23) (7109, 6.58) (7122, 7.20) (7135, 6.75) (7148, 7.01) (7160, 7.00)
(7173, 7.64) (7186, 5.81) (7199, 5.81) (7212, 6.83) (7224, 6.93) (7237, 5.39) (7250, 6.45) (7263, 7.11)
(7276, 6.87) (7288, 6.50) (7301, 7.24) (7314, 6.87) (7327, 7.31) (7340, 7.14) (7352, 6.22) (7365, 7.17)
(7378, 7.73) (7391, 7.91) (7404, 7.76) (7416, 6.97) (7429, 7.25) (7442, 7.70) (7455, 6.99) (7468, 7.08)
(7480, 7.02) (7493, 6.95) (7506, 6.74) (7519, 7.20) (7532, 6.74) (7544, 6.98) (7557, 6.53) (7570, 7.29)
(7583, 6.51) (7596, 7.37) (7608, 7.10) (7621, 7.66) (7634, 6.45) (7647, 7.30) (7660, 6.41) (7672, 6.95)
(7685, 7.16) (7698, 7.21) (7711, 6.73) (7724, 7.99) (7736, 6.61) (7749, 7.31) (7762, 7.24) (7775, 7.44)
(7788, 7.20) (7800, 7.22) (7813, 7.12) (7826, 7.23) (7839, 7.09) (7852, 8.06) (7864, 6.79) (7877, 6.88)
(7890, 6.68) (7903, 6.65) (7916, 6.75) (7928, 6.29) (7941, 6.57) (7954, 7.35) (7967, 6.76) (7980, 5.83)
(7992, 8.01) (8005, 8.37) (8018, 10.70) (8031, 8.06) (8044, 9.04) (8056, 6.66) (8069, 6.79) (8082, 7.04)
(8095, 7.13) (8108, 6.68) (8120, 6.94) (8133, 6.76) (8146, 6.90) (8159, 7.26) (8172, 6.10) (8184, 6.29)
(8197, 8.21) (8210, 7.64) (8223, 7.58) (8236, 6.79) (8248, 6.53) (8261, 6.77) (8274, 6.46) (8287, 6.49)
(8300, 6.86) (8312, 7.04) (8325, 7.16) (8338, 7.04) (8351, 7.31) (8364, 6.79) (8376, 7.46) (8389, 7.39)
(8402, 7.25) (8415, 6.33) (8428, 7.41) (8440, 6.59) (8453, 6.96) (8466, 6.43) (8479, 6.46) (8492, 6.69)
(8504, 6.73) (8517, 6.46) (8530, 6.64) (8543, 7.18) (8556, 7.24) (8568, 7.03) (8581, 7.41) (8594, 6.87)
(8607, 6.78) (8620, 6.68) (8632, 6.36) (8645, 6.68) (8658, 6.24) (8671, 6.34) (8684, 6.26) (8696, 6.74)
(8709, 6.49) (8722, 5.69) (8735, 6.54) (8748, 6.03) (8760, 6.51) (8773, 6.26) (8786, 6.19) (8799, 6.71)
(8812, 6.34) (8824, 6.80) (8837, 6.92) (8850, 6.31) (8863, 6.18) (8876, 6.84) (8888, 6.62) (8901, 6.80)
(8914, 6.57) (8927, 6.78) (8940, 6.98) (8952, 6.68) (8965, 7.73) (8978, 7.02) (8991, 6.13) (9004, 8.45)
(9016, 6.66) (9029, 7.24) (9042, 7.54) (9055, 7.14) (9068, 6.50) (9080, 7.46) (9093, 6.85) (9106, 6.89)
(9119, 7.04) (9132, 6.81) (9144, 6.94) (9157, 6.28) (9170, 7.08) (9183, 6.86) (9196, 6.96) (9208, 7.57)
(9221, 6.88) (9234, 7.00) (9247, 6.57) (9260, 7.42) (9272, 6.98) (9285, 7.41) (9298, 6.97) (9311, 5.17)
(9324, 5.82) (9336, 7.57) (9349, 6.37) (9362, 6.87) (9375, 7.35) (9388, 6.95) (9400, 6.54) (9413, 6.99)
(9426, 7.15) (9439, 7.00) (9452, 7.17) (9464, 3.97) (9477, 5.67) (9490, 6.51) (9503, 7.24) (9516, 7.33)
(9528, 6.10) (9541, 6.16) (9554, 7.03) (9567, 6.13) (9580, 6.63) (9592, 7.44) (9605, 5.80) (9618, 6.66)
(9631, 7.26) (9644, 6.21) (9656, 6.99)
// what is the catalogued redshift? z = 0.221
